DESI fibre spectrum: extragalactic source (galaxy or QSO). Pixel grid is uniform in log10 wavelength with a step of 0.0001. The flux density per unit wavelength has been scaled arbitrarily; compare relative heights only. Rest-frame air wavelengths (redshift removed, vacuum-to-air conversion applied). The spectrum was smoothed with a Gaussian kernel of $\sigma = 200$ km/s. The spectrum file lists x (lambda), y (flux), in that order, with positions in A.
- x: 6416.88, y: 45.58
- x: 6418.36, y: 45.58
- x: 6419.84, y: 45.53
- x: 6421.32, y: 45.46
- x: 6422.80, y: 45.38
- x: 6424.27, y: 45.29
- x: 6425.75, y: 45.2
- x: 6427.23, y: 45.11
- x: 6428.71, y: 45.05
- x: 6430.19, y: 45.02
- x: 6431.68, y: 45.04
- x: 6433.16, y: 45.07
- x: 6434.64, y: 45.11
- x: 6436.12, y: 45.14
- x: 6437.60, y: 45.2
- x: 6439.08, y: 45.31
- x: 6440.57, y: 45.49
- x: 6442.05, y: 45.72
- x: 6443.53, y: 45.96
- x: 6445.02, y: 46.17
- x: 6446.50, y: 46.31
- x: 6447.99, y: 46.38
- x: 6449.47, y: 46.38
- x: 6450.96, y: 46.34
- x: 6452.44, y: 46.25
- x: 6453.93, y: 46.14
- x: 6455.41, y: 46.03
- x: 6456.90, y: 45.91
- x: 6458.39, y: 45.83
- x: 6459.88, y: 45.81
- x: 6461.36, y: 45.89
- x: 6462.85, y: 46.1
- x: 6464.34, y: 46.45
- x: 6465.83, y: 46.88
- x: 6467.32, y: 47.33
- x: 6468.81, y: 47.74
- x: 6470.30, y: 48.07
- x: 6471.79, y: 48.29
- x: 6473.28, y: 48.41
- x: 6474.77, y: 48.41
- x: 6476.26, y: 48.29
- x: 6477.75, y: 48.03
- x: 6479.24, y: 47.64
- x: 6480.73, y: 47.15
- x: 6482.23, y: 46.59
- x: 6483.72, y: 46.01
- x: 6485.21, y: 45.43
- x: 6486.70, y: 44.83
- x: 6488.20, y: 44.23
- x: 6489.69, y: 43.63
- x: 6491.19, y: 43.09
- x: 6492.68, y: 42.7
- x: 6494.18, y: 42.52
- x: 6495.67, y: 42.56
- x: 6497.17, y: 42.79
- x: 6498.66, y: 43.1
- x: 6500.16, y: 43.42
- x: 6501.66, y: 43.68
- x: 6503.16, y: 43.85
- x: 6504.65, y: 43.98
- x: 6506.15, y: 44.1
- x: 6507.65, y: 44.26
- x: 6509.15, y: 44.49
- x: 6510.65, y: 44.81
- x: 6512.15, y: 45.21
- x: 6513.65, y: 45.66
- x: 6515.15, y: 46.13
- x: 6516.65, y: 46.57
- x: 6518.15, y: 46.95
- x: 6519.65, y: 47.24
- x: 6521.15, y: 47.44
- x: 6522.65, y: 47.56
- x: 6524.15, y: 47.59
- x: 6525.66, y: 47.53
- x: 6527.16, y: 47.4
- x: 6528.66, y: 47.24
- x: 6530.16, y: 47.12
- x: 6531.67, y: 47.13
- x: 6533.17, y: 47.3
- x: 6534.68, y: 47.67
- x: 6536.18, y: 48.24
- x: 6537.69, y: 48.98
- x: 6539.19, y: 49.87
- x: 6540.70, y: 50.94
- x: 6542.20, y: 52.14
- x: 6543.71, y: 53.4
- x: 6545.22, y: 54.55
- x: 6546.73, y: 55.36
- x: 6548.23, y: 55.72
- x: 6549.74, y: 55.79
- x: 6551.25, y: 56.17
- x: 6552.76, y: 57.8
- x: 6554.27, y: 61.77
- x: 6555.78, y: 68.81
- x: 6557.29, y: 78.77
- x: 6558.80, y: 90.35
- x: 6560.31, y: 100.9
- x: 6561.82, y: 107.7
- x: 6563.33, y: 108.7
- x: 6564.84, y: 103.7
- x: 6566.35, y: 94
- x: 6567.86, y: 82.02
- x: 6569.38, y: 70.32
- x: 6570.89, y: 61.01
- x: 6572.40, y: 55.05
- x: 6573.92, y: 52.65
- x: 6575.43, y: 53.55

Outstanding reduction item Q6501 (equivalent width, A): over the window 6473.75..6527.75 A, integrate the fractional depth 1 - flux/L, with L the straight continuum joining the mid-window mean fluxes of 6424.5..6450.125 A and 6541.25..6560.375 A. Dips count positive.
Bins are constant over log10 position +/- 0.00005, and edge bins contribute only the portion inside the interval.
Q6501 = 9.67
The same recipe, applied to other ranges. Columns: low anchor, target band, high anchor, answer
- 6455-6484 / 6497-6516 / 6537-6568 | 4.4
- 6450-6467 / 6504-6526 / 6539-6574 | 5.2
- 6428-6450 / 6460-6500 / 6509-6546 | 0.7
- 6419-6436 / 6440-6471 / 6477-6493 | -0.7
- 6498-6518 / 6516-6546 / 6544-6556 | 1.7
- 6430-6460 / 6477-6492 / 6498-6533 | 0.0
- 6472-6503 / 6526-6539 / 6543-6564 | 3.2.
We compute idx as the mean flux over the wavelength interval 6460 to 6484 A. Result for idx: 47.3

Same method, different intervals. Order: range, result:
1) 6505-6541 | 46.9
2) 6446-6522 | 45.7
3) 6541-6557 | 57.6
